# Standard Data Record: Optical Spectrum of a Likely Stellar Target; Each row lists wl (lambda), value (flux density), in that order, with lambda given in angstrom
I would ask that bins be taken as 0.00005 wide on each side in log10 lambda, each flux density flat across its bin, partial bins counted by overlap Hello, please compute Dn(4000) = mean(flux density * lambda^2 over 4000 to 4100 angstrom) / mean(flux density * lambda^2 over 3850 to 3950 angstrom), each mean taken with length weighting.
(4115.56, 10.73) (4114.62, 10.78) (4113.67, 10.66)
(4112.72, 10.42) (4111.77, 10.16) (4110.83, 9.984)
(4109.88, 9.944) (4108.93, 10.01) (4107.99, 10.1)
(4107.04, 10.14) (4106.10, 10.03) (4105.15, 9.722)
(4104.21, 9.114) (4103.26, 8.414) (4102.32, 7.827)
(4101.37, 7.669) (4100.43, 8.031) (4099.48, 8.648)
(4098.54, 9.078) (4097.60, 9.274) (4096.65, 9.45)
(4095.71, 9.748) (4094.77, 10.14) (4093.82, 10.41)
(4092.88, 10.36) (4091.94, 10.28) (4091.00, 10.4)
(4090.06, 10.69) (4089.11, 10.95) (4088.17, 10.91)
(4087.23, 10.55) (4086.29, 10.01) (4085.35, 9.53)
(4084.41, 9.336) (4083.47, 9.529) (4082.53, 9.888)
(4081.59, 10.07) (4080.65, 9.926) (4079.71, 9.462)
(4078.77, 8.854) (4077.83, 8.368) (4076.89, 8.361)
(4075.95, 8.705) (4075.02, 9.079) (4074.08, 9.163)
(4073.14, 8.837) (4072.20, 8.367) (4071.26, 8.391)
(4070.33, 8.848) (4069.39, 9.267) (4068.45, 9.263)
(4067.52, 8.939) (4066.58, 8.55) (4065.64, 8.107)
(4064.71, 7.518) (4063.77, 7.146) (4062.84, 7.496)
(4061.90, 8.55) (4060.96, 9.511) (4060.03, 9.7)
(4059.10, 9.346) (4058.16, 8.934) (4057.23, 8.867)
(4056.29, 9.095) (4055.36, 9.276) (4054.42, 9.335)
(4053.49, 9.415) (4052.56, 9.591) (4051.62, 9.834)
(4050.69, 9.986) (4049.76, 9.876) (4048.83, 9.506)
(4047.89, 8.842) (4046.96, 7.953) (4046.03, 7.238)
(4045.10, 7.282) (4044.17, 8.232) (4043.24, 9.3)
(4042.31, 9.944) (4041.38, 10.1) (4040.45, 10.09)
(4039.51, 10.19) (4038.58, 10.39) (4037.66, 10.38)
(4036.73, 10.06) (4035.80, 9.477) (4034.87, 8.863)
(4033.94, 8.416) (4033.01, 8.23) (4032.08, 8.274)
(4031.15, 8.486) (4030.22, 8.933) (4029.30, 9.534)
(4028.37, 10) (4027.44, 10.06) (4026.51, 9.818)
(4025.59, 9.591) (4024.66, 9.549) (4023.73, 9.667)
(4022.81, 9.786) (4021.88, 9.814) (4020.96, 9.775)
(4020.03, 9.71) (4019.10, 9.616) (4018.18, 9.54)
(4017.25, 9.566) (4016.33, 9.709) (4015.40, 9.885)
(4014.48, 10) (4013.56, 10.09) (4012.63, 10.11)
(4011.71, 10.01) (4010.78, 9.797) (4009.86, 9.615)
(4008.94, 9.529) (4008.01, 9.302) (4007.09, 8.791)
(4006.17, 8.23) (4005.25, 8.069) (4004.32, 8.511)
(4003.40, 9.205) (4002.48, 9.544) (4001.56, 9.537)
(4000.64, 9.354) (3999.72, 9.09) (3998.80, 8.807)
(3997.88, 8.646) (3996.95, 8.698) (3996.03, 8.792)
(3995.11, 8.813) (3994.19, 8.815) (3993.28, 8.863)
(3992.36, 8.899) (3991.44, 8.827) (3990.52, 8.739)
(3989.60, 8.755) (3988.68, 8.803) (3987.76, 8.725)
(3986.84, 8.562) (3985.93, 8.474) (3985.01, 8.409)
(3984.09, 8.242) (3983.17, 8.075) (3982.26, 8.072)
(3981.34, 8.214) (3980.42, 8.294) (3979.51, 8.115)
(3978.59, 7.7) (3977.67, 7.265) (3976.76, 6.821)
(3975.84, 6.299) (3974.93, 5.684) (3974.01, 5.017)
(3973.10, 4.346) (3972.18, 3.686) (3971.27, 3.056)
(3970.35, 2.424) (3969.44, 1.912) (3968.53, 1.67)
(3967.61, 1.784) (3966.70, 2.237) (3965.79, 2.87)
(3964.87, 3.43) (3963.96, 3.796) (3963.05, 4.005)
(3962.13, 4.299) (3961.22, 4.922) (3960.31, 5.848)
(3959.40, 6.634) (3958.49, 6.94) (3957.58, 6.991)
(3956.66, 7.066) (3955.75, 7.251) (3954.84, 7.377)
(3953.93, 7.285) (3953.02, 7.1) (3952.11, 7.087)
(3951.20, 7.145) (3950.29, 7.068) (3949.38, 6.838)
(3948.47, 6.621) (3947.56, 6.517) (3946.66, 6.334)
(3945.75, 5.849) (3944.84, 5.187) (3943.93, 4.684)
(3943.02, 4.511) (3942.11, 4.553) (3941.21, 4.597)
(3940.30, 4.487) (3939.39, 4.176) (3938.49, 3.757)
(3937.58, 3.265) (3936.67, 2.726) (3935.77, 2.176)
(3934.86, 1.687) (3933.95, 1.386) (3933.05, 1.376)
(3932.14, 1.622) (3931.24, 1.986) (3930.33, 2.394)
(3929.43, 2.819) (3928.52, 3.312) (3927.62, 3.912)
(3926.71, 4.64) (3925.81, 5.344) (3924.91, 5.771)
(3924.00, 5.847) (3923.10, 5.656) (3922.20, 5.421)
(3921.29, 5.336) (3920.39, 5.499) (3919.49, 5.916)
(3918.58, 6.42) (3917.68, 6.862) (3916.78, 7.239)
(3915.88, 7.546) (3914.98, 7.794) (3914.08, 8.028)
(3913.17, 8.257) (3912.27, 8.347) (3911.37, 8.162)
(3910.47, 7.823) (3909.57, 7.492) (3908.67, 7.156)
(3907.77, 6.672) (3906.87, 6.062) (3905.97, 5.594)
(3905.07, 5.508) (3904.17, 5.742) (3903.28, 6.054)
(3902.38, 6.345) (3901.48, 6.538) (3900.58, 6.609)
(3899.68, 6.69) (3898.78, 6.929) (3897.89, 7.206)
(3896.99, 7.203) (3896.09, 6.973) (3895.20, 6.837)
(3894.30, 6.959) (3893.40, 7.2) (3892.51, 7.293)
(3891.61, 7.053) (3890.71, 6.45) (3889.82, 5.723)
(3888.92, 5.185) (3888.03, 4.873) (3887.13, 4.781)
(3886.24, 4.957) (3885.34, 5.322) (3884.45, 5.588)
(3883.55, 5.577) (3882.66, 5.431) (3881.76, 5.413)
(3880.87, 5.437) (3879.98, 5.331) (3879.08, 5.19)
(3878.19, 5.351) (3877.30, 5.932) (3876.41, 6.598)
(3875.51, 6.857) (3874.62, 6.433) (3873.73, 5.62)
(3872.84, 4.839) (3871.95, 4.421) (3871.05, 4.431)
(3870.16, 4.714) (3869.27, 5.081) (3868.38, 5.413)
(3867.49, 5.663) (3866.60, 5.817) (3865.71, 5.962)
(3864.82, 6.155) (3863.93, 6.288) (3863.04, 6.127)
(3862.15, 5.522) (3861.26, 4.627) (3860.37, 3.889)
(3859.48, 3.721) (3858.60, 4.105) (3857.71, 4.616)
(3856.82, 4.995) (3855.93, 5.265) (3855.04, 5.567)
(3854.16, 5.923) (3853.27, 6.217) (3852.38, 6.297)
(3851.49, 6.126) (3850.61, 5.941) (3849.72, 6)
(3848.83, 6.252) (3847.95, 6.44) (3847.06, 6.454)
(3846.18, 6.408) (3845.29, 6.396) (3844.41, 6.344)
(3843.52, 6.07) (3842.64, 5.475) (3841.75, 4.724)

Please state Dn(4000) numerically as 1.8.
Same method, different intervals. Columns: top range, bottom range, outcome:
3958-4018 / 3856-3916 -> 1.29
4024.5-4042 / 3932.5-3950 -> 2.33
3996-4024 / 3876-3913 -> 1.58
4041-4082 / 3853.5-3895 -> 1.77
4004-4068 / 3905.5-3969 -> 1.85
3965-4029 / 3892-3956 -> 1.47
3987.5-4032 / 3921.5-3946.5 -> 2.50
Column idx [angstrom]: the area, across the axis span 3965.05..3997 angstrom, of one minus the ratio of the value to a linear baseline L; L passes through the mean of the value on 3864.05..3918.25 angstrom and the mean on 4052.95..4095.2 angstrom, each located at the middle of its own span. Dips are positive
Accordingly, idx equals 4.7 angstrom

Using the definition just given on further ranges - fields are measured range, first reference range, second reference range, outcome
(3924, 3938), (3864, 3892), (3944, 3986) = 6.5 angstrom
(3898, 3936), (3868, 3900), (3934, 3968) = -0.3 angstrom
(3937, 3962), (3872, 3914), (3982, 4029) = 6.1 angstrom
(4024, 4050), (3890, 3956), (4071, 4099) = -2.4 angstrom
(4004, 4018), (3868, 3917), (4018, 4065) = -1.3 angstrom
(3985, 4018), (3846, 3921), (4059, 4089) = -4.9 angstrom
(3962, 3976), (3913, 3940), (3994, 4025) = 7.1 angstrom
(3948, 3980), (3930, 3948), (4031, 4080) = -4.6 angstrom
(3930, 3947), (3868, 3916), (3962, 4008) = 8.0 angstrom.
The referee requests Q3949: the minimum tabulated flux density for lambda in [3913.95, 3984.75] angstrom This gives 1.376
